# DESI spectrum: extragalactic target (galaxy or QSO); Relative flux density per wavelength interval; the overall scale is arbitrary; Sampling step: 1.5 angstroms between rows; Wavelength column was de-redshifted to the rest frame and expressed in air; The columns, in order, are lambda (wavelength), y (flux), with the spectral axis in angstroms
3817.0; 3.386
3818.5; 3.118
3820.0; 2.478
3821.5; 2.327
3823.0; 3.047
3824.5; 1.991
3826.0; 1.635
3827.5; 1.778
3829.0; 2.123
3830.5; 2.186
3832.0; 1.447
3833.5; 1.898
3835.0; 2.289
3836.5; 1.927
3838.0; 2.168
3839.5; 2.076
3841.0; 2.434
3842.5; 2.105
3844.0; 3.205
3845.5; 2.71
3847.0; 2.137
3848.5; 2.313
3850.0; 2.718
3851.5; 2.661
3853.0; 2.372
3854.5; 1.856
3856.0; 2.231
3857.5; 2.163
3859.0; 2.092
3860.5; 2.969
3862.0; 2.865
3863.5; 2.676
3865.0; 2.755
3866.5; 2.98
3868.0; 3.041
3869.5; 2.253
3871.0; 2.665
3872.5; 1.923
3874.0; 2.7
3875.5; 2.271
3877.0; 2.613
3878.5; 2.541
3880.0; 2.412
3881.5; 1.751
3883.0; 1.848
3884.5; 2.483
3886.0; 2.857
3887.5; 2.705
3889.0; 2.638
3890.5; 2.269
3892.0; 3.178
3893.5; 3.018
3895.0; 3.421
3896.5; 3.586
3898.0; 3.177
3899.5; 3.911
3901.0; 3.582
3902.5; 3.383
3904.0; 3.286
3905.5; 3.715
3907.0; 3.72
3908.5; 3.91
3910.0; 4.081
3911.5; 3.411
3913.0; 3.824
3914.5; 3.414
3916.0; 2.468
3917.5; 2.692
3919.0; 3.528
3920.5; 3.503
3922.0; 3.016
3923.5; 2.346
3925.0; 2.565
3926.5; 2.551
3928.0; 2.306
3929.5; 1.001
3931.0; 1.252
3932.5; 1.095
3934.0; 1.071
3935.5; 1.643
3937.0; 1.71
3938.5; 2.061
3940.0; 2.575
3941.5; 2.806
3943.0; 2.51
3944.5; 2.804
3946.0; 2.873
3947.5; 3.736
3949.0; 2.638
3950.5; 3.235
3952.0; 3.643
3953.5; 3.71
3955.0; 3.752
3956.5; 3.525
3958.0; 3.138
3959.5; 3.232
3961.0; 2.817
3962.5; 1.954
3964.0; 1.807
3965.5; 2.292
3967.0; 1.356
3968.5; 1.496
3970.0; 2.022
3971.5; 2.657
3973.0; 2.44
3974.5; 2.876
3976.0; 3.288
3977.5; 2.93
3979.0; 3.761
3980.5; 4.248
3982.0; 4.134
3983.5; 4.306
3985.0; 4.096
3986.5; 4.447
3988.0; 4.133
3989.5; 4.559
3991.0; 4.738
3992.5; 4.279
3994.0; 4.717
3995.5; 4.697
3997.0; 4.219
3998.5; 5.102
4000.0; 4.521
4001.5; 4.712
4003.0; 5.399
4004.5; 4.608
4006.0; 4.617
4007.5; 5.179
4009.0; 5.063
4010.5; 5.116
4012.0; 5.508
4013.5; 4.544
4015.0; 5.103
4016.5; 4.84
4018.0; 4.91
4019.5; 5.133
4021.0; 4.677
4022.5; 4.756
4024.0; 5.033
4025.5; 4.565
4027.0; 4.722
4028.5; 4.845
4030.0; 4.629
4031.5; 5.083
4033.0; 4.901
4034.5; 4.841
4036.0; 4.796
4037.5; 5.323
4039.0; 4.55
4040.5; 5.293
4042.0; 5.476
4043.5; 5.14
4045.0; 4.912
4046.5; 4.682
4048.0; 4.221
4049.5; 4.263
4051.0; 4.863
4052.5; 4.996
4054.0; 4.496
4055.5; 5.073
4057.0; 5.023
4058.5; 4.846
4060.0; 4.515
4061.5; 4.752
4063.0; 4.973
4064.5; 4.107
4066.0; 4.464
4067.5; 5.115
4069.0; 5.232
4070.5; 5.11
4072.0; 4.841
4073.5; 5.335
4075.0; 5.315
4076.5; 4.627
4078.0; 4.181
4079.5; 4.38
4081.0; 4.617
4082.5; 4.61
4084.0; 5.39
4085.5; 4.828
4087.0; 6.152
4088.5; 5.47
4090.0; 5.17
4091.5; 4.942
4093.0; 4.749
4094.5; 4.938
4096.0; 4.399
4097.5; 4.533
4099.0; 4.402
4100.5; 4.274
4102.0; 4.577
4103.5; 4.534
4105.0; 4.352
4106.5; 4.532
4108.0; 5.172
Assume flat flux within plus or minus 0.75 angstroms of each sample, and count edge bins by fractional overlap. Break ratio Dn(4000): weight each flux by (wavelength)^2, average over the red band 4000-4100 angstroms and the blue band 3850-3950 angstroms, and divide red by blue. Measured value 1.95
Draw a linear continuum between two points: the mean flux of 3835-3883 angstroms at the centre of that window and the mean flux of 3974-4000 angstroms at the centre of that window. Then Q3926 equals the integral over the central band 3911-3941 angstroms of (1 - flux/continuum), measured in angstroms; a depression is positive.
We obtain 8.2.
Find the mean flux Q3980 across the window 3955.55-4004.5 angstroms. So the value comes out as 3.58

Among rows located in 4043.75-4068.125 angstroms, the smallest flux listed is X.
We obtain 4.107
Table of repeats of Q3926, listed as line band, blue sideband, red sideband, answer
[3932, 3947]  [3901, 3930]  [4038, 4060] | 5.60 angstroms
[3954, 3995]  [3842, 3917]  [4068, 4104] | 5.12 angstroms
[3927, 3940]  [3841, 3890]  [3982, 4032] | 7.18 angstroms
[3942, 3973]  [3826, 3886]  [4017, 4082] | 7.48 angstroms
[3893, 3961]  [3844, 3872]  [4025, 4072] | 8.03 angstroms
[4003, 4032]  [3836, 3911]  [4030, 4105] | -4.14 angstroms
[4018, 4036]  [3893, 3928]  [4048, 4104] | -1.98 angstroms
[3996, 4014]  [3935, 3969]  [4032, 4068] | -4.91 angstroms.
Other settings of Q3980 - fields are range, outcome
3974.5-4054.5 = 4.66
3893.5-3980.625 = 2.84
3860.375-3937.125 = 2.75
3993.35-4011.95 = 4.86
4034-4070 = 4.83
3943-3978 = 2.79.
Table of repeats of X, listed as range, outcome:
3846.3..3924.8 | 1.751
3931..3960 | 1.071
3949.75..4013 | 1.356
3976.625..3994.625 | 2.93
